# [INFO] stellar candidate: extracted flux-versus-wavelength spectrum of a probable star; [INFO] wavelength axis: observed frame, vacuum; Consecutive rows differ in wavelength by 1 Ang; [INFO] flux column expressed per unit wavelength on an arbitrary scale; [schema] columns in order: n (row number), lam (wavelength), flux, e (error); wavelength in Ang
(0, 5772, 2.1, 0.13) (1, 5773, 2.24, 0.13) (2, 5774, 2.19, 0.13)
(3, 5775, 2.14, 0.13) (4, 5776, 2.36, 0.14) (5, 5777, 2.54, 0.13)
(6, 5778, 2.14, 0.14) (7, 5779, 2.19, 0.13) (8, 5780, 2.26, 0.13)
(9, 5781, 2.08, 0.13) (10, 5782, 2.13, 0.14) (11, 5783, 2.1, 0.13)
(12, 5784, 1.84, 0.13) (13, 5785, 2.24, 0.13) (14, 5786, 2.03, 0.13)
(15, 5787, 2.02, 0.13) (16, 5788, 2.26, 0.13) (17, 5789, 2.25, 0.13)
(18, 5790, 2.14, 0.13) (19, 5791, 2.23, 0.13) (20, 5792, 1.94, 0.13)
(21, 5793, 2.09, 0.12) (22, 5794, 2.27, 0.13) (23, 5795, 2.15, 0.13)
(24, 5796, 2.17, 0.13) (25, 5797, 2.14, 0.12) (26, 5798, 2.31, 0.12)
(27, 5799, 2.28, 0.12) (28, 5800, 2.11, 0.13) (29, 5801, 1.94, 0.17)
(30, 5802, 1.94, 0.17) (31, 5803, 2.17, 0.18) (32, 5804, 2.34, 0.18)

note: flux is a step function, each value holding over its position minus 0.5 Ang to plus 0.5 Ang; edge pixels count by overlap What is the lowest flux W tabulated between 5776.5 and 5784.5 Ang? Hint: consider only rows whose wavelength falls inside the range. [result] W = 1.84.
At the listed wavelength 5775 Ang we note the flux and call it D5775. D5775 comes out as 2.14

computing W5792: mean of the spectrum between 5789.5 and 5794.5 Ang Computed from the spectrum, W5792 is 2.13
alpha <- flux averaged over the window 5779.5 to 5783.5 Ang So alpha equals 2.14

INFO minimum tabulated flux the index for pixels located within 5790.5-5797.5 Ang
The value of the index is 1.94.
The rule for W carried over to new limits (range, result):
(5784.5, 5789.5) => 2.02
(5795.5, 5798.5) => 2.14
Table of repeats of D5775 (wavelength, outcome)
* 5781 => 2.08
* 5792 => 1.94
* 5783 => 2.1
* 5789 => 2.25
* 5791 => 2.23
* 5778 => 2.14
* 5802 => 1.94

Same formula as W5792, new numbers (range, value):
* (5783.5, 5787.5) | 2.03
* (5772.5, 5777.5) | 2.29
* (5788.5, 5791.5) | 2.21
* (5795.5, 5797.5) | 2.16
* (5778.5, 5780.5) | 2.22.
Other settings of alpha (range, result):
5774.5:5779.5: 2.27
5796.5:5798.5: 2.23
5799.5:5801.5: 2.02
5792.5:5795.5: 2.17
